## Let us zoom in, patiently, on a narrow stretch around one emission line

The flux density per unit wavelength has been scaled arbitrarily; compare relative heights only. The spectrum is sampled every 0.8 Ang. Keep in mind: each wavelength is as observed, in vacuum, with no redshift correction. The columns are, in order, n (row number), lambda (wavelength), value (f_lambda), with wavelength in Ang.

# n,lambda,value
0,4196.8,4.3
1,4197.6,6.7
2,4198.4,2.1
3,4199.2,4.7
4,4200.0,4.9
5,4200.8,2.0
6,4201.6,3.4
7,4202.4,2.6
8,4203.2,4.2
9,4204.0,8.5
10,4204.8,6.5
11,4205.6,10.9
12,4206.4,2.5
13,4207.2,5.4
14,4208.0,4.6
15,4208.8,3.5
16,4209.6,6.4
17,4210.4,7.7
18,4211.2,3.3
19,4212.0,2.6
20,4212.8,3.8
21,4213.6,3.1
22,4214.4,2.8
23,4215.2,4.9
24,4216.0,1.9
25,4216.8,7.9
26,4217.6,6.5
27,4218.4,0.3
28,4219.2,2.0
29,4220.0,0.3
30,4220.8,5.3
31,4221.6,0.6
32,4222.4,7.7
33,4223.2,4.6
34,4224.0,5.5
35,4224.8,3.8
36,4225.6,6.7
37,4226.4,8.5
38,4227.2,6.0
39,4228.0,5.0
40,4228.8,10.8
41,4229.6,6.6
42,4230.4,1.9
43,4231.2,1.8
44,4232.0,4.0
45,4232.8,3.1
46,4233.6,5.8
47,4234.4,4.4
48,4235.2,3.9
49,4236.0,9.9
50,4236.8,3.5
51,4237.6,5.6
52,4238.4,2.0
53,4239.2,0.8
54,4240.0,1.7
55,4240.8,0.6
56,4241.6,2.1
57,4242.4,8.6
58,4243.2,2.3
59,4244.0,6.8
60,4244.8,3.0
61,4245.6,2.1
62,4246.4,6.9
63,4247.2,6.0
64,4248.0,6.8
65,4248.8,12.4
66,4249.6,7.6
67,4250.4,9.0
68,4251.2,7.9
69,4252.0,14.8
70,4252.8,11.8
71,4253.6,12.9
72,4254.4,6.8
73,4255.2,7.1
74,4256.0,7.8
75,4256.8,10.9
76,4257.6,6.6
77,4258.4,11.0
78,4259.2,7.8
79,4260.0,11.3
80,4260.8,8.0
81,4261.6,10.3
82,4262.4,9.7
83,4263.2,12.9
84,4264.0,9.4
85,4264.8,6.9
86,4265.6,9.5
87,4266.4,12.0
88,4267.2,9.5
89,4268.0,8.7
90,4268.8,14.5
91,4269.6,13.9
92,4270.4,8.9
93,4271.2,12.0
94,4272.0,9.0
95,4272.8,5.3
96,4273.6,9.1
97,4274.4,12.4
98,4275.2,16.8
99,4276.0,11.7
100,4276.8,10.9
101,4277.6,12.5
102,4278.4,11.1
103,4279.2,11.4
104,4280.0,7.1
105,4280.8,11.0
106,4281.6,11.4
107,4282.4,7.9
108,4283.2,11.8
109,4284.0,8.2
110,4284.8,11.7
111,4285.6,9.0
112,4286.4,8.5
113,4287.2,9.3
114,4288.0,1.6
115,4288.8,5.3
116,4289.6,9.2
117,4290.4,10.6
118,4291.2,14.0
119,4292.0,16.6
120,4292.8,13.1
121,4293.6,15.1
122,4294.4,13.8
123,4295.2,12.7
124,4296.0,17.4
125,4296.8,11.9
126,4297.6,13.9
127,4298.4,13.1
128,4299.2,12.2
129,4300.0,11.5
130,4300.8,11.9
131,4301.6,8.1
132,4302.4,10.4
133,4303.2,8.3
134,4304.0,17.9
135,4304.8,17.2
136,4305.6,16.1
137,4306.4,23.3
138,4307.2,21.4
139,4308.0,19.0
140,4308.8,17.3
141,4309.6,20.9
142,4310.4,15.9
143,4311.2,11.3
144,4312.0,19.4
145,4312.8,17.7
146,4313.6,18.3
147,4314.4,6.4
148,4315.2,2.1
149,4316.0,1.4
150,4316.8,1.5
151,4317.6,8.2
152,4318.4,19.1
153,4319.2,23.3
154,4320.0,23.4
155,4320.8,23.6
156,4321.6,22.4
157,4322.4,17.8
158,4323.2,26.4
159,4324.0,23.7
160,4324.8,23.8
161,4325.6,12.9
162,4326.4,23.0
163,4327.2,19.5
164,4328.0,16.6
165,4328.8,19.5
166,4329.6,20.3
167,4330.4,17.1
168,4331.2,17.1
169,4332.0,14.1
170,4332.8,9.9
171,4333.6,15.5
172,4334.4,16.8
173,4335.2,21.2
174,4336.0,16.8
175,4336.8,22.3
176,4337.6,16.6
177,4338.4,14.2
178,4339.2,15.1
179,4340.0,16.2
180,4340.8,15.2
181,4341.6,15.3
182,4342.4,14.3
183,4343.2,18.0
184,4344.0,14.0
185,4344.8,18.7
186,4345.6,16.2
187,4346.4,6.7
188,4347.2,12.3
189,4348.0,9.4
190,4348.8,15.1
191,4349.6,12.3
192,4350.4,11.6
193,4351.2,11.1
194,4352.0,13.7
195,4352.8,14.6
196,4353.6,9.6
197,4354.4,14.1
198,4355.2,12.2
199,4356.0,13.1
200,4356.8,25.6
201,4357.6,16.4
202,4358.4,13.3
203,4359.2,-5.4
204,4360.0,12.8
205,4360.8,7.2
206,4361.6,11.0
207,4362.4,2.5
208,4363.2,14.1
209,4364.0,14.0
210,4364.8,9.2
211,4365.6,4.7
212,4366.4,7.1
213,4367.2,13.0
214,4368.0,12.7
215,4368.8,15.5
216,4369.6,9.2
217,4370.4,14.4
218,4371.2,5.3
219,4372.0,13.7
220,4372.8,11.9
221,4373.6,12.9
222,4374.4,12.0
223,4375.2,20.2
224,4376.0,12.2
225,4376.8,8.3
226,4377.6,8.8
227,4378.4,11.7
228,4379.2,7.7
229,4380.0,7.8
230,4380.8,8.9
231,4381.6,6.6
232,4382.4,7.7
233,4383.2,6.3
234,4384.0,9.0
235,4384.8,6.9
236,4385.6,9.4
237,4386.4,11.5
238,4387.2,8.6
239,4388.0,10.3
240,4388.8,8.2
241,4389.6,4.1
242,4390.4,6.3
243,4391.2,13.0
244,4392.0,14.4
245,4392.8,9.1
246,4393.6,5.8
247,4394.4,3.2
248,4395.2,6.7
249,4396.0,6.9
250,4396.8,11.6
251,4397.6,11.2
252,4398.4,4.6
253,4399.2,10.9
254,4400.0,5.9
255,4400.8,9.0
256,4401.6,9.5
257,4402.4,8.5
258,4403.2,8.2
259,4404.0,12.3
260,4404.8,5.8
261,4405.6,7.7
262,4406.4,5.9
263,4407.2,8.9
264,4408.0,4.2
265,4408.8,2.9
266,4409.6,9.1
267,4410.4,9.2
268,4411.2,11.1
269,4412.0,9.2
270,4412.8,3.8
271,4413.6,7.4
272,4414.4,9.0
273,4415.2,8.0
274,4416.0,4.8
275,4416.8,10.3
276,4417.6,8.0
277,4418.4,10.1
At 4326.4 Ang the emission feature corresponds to Lyman alpha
